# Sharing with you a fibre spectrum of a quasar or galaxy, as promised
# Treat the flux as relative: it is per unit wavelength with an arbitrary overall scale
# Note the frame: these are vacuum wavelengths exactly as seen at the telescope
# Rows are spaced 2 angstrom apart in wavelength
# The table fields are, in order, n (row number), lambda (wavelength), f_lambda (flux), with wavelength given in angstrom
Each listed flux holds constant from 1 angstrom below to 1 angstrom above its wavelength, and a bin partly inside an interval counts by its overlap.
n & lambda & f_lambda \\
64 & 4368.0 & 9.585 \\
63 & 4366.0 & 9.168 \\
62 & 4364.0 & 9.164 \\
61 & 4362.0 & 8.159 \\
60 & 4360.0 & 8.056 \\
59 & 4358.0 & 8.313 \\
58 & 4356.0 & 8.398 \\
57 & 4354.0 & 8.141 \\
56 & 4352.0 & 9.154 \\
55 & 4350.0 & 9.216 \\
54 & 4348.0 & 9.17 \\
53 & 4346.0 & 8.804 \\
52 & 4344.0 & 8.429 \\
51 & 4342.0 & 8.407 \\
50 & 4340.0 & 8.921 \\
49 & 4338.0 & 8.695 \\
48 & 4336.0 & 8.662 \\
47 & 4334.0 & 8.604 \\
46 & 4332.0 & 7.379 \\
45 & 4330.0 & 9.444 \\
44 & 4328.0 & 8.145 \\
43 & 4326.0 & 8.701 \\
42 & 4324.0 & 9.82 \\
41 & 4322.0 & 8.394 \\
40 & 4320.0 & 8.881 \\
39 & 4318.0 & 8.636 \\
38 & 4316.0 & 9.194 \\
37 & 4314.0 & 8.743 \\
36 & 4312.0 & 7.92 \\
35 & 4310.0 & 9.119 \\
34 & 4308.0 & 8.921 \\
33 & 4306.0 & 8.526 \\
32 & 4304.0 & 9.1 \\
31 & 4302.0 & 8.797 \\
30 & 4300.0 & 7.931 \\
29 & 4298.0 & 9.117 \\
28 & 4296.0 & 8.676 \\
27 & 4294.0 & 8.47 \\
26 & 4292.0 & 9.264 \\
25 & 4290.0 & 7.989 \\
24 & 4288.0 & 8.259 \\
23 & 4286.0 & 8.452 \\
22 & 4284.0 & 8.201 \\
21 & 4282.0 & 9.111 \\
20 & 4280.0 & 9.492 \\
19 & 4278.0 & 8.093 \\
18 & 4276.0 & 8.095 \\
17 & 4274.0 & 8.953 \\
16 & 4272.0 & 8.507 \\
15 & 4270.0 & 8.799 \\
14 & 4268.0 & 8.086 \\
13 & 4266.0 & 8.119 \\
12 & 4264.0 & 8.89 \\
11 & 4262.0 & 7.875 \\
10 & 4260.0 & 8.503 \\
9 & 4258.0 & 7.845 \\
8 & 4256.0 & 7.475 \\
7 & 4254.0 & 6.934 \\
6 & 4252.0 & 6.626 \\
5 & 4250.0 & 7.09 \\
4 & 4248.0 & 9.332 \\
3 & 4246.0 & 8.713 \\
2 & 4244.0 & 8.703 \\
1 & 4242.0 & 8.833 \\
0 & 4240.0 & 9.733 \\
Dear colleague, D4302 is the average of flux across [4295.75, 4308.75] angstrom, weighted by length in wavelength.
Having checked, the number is 8.72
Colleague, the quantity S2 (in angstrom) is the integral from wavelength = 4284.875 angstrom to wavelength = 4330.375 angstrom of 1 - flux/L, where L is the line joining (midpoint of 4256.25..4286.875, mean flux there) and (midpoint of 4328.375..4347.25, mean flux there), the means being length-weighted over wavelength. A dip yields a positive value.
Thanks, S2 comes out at -0.98 angstrom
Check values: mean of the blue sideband 8.44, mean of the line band 8.71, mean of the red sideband 8.59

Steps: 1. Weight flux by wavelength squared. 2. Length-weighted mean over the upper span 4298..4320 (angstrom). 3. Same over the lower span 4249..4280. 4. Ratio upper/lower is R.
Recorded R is 1.11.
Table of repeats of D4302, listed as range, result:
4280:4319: 8.68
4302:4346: 8.7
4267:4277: 8.49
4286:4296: 8.51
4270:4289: 8.59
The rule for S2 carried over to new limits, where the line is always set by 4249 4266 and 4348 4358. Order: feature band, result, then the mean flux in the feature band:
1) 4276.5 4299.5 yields -1.73 angstrom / 8.62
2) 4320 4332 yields -0.48 angstrom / 8.77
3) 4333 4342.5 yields -0.12 angstrom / 8.67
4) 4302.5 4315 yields -0.73 angstrom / 8.72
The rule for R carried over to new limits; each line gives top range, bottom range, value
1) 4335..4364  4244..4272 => 1.12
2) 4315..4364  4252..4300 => 1.07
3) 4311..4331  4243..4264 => 1.14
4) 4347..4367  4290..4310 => 1.02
